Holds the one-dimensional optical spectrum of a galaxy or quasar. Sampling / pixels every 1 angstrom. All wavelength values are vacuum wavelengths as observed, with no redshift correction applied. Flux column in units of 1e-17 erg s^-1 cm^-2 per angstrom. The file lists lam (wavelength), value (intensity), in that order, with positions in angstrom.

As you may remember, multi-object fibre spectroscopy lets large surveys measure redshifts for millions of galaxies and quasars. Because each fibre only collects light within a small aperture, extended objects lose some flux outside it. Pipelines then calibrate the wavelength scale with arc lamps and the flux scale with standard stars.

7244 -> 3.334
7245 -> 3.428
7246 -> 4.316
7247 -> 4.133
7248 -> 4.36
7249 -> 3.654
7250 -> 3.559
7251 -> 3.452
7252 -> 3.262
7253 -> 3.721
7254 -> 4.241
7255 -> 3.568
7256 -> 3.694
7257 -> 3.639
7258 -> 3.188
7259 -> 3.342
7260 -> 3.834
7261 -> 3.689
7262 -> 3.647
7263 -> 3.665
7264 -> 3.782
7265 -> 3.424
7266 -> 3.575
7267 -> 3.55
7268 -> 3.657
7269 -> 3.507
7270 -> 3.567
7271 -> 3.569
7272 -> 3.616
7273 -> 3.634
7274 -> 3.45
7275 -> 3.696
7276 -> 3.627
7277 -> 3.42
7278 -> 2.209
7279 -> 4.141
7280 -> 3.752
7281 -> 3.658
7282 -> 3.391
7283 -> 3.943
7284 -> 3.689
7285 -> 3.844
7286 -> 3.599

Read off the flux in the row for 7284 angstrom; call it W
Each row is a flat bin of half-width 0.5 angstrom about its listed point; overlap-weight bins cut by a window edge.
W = 3.689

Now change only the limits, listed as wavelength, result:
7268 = 3.657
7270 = 3.567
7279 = 4.141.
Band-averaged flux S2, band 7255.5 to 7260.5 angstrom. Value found 3.54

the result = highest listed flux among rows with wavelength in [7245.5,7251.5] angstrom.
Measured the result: 4.36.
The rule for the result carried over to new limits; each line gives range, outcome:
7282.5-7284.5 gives 3.943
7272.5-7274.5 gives 3.634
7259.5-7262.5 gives 3.834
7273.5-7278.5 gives 3.696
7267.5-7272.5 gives 3.657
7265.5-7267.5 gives 3.575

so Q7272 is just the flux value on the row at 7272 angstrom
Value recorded 3.616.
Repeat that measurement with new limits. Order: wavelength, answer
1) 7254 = 4.241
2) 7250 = 3.559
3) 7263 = 3.665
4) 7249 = 3.654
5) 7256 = 3.694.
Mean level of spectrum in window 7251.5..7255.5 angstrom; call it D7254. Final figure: 3.7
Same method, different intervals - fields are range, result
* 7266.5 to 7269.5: 3.57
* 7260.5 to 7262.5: 3.67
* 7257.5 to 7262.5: 3.54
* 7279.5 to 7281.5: 3.71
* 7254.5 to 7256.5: 3.63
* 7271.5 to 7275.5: 3.6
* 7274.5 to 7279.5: 3.42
